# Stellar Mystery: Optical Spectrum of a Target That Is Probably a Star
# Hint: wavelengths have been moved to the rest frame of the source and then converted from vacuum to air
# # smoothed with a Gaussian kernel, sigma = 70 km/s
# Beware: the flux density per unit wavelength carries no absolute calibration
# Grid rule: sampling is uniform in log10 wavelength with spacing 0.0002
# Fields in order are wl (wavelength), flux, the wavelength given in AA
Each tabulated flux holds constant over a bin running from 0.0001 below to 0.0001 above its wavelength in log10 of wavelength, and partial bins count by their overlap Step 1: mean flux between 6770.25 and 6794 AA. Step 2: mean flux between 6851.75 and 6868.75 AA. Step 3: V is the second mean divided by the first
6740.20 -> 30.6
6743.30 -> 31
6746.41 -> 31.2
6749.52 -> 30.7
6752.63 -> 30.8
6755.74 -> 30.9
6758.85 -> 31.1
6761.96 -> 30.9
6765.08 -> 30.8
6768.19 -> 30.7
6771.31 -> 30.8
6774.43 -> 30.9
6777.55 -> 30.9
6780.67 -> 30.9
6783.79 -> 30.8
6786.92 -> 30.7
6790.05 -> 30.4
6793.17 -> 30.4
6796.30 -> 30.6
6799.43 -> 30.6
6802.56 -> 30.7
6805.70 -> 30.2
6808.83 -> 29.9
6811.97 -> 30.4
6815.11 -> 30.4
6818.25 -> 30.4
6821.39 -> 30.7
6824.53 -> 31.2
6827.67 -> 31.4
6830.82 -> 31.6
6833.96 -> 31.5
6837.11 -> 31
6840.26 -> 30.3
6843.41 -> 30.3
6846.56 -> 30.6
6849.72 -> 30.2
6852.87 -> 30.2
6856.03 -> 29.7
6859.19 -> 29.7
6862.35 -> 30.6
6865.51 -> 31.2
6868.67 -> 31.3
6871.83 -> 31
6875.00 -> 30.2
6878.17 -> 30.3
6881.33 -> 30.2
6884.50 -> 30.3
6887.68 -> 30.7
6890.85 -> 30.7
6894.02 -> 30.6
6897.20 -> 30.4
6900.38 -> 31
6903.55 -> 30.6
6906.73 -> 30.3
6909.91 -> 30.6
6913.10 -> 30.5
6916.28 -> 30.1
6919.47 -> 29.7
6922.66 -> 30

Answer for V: 0.99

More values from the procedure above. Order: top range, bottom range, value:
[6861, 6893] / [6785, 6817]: 1.01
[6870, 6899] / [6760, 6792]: 0.99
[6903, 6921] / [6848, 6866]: 1.00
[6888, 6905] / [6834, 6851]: 1.00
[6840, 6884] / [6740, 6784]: 0.98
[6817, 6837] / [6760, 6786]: 1.01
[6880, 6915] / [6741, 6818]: 0.99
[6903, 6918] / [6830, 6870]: 0.99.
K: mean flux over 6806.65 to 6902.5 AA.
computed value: 30.6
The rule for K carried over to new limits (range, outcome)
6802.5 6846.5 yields 30.7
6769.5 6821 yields 30.6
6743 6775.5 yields 30.9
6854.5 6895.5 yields 30.5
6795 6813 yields 30.4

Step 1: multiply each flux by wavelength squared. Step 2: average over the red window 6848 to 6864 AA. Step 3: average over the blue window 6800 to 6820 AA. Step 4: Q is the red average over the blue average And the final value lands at 1.0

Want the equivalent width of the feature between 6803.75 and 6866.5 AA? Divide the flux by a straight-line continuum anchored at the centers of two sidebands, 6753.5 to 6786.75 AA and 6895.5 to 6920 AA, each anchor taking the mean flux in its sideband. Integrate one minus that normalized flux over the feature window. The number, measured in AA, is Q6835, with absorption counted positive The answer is 0.18 AA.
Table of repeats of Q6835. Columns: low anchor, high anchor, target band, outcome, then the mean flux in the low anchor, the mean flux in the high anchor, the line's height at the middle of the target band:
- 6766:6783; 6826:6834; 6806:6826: 0.6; 30.9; 31.5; 31.3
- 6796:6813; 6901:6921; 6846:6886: -0.1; 30.4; 30.3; 30.4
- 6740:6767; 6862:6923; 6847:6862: 0.3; 30.9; 30.5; 30.6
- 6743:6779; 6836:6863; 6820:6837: -0.5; 30.9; 30.3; 30.4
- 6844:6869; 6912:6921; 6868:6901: -0.4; 30.4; 30.1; 30.2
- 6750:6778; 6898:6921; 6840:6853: 0.1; 30.9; 30.4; 30.6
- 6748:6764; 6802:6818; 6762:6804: -0.2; 30.9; 30.3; 30.6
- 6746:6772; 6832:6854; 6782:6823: 0.3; 30.9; 30.6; 30.7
